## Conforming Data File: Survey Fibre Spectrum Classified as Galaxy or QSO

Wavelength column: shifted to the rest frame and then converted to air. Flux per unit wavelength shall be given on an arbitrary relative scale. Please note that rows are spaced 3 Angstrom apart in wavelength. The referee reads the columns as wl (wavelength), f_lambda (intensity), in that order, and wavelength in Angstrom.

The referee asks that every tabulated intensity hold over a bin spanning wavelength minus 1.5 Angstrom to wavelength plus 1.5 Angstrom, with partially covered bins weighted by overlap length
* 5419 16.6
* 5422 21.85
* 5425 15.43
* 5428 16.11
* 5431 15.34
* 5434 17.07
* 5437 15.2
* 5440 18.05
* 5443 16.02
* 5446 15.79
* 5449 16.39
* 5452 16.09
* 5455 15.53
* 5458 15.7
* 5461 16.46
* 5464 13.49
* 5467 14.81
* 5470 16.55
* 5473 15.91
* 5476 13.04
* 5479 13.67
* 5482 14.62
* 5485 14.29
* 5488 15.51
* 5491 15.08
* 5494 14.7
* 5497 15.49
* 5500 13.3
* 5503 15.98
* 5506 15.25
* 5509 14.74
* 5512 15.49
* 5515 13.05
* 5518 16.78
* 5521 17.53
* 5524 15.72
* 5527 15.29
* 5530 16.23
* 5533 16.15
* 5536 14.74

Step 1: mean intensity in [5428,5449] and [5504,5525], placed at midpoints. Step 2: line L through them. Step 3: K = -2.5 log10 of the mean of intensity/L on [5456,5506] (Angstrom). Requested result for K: 0.06 mag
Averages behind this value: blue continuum 16.2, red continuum 15.5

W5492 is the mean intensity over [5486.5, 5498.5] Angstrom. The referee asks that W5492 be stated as 15.2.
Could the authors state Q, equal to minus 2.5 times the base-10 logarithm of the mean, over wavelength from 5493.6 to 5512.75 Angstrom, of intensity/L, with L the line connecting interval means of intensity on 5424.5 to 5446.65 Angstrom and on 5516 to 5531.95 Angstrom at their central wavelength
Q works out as 0.08 mag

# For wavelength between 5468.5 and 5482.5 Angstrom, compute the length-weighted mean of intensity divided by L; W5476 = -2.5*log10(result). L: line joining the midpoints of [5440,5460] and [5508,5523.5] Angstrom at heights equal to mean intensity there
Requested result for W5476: 0.08 mag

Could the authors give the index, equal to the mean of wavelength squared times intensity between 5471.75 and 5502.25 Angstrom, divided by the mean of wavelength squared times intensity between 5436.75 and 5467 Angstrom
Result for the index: 0.93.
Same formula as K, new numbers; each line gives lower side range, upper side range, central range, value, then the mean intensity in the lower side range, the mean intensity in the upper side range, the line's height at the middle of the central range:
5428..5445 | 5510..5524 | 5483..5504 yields 0.070 mag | 16.3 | 15.7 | 15.9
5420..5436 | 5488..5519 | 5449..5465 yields 0.046 mag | 17.1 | 15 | 16.3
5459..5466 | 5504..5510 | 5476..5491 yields 0.046 mag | 15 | 15.1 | 15.1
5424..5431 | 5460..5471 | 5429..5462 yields -0.046 mag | 15.7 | 15.2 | 15.5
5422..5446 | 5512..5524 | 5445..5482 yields 0.068 mag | 16.5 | 15.7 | 16.2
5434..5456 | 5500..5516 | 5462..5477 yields 0.057 mag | 16.2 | 14.8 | 15.7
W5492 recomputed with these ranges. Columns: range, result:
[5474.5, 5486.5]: 13.9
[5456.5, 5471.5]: 15.4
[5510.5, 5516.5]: 14.3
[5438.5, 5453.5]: 16.5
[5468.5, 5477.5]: 15.2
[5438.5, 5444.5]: 17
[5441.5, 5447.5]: 15.9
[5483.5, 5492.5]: 15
